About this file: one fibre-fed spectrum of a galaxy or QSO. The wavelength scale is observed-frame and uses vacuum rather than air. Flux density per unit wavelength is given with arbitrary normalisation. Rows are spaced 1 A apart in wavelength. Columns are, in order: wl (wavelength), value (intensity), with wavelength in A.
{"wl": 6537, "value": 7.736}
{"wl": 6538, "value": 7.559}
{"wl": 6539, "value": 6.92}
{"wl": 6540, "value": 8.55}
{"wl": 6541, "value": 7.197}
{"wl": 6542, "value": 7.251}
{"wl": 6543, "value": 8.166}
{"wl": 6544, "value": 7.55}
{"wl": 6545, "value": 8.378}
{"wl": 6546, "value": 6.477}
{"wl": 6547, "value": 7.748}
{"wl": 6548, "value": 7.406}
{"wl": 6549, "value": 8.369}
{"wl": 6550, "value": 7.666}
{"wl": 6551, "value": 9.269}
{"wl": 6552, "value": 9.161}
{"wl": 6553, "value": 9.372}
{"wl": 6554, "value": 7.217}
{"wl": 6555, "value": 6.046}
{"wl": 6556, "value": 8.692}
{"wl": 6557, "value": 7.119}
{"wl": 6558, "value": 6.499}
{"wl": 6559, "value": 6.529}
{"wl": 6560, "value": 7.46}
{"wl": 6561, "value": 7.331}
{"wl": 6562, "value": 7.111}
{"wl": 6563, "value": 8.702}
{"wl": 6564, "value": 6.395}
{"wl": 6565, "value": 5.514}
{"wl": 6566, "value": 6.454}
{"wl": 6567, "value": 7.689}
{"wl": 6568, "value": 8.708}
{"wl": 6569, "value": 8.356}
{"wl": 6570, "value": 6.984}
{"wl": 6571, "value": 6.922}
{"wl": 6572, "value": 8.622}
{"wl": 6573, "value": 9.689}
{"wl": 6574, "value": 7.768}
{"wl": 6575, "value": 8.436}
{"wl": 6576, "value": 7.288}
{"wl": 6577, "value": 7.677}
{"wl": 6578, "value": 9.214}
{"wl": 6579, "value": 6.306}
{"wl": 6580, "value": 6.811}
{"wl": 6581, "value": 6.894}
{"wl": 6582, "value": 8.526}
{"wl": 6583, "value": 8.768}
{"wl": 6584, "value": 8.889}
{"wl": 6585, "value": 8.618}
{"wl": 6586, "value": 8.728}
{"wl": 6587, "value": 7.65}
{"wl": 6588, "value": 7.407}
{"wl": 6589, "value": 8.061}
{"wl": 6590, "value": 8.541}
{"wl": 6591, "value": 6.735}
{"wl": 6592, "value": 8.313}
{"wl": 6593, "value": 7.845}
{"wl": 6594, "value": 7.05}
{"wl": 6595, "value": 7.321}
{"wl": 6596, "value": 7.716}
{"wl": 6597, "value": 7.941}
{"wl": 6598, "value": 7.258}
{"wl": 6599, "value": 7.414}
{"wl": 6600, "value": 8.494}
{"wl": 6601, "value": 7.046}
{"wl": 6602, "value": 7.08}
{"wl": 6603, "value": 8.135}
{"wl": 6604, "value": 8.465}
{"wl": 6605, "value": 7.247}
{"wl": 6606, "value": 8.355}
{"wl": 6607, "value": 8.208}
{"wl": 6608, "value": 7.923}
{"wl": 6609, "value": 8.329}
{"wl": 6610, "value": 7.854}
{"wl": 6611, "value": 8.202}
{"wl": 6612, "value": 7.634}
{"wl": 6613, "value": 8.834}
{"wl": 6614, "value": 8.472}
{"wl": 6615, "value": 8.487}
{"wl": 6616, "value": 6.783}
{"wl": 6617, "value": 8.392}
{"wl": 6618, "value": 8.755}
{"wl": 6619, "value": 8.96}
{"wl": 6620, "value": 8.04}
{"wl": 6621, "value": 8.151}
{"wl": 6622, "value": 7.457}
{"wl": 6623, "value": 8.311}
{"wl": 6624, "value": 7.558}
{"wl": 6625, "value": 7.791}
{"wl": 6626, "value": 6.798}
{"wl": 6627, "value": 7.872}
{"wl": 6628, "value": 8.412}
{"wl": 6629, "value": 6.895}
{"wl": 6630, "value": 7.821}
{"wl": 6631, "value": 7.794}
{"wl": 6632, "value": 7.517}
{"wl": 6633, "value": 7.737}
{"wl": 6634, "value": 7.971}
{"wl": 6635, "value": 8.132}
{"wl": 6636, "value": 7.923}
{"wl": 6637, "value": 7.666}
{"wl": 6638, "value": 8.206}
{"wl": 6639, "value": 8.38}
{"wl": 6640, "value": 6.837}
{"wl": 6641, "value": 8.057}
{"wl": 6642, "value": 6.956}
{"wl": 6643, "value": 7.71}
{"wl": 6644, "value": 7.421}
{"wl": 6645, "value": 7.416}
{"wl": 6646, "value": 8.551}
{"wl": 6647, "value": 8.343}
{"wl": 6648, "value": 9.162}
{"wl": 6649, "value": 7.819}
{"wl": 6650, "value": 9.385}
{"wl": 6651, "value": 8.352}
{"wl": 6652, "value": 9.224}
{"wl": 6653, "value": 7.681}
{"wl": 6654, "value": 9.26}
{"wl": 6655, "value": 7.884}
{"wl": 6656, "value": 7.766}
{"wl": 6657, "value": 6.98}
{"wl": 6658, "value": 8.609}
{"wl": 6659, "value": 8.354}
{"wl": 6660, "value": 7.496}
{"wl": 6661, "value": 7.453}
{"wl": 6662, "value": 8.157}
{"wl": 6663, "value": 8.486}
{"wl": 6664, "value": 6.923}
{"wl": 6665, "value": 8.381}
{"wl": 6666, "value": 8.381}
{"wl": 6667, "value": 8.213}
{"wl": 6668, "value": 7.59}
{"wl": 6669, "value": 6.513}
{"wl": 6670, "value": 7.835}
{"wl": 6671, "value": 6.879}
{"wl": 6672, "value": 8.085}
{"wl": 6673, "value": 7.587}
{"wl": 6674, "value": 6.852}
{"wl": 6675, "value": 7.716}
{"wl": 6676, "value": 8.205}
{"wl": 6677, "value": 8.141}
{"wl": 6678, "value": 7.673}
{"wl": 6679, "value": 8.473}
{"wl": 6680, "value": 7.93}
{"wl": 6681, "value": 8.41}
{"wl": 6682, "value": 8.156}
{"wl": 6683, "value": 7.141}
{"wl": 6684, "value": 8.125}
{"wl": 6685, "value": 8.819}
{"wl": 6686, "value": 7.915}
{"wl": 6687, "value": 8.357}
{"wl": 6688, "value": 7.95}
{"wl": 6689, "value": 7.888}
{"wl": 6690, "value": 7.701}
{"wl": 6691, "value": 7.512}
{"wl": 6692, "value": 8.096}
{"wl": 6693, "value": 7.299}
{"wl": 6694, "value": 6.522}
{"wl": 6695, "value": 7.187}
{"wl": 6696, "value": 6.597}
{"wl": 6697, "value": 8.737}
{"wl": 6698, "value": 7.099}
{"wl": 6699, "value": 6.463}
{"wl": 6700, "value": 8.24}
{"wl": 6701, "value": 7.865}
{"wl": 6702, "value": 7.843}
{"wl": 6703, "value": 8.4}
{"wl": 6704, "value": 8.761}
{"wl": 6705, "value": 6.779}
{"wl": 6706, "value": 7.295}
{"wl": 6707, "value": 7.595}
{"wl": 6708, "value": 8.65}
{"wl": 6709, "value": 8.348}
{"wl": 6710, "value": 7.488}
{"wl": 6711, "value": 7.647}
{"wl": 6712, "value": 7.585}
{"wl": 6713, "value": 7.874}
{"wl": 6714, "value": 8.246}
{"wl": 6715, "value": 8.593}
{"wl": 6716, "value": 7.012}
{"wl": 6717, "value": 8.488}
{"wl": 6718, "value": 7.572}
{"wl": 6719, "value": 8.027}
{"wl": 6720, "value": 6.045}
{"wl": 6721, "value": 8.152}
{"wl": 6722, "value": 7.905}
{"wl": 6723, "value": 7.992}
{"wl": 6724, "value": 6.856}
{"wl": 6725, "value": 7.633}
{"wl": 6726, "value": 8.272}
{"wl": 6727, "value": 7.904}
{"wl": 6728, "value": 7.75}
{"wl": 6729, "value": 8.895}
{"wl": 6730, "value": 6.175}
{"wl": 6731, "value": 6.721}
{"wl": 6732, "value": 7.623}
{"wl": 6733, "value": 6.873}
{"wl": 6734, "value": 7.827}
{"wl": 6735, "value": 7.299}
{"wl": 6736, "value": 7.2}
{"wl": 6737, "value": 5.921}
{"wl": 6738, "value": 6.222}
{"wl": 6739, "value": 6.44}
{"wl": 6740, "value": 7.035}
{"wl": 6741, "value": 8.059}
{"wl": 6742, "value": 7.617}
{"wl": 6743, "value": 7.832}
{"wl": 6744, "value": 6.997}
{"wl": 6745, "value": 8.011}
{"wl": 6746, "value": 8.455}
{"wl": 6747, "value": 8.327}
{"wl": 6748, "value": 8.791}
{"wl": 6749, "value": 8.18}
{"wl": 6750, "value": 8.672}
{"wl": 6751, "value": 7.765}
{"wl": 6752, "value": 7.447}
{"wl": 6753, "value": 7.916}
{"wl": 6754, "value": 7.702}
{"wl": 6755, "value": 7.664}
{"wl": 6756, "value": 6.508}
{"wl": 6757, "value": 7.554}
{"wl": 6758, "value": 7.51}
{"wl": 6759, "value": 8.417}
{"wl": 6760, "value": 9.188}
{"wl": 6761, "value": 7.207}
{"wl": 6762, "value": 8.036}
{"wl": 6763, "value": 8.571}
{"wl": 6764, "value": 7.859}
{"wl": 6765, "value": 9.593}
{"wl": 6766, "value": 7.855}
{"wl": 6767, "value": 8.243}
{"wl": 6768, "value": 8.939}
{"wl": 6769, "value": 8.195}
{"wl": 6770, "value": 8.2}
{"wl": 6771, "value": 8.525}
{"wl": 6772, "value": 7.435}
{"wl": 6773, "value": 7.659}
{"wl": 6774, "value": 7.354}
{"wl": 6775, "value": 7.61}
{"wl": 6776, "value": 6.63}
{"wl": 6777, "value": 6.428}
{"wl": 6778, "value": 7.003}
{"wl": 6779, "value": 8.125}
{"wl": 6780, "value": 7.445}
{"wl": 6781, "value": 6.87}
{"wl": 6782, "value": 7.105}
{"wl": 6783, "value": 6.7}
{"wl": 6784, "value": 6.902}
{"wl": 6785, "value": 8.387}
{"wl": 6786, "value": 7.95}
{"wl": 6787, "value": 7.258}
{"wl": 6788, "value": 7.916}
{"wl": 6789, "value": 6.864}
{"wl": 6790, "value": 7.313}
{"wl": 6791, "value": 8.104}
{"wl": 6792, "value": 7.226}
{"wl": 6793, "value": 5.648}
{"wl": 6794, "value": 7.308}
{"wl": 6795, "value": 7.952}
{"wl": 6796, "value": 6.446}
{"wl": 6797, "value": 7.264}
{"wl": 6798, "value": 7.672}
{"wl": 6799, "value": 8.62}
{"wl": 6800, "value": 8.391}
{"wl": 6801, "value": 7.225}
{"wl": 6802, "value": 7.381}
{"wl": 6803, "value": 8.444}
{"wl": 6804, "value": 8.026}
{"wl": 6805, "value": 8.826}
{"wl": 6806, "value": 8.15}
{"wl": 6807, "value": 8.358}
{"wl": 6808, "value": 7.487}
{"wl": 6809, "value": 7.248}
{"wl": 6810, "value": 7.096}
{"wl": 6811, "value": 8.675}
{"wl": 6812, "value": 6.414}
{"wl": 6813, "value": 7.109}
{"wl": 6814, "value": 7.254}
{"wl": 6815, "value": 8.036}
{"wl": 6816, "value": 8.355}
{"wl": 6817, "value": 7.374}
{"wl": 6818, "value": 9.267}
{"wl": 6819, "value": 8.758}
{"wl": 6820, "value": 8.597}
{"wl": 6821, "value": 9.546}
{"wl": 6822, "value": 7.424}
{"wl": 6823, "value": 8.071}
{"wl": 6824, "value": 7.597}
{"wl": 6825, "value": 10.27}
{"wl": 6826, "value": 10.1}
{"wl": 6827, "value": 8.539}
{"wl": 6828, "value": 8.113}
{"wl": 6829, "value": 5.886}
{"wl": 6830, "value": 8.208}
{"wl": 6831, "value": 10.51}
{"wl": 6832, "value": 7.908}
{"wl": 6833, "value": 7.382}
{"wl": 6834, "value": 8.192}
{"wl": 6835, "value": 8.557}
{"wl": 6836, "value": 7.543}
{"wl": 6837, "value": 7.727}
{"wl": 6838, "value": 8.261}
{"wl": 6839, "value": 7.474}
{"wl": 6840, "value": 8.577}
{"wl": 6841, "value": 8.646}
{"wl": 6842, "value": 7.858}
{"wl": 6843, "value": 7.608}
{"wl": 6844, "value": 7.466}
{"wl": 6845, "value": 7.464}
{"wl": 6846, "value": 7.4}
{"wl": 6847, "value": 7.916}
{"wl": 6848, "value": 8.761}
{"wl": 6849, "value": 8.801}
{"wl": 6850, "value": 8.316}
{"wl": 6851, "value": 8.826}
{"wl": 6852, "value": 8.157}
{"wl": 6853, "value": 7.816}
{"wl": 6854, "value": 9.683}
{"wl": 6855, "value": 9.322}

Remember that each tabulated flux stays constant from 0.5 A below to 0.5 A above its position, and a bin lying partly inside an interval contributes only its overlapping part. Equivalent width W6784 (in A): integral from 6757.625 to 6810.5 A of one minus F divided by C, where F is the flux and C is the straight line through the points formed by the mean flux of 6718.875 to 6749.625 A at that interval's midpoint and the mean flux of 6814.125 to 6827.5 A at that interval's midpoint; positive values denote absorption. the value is 2.7 A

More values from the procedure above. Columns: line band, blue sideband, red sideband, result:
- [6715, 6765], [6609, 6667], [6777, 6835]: 1.5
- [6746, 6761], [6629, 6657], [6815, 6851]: 0.3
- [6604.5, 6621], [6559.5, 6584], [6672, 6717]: -0.9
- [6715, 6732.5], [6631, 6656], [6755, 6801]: 0.4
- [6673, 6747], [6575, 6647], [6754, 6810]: 0.9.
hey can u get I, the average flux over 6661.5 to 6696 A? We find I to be 7.78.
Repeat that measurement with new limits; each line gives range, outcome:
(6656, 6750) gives 7.71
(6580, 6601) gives 7.86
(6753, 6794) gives 7.64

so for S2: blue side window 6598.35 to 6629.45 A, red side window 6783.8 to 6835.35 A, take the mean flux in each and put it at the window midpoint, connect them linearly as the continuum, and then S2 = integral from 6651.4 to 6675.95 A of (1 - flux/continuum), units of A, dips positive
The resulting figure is 0.3 A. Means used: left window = 7.95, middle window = 7.85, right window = 7.92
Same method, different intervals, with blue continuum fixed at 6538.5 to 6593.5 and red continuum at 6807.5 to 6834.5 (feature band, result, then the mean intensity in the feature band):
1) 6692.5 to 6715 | 0.8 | 7.68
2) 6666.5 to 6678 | 0.4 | 7.6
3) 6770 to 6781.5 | 0.9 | 7.41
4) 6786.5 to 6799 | 1.2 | 7.3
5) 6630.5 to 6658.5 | -0.6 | 8.03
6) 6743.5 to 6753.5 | 0.0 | 8.06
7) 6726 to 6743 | 1.5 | 7.27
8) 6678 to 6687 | -0.2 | 8.11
